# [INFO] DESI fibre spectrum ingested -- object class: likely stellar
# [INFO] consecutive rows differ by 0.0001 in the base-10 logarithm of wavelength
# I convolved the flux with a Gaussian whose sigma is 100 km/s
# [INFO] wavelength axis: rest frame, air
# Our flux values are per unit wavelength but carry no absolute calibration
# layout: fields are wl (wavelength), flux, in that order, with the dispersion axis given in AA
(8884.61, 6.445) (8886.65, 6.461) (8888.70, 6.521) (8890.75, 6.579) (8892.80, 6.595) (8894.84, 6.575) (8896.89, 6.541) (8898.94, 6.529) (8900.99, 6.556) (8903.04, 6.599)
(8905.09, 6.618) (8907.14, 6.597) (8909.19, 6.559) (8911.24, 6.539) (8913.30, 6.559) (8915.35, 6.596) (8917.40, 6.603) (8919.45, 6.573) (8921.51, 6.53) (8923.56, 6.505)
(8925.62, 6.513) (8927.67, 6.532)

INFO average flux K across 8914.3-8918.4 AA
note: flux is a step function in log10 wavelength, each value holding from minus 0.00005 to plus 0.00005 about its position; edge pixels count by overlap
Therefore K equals 6.61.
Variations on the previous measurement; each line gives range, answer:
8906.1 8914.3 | 6.56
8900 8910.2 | 6.59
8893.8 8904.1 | 6.56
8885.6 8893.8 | 6.54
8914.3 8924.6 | 6.56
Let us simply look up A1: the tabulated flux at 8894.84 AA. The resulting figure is 6.575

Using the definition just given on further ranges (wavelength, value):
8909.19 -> 6.559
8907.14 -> 6.597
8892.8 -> 6.595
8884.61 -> 6.445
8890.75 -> 6.579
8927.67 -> 6.532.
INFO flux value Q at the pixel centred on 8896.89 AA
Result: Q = 6.541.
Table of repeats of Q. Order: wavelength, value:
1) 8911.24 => 6.539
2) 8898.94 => 6.529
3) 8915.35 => 6.596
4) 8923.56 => 6.505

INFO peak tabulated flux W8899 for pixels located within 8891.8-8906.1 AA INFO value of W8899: 6.618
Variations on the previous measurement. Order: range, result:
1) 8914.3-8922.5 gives 6.603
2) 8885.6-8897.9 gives 6.595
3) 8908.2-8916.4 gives 6.596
